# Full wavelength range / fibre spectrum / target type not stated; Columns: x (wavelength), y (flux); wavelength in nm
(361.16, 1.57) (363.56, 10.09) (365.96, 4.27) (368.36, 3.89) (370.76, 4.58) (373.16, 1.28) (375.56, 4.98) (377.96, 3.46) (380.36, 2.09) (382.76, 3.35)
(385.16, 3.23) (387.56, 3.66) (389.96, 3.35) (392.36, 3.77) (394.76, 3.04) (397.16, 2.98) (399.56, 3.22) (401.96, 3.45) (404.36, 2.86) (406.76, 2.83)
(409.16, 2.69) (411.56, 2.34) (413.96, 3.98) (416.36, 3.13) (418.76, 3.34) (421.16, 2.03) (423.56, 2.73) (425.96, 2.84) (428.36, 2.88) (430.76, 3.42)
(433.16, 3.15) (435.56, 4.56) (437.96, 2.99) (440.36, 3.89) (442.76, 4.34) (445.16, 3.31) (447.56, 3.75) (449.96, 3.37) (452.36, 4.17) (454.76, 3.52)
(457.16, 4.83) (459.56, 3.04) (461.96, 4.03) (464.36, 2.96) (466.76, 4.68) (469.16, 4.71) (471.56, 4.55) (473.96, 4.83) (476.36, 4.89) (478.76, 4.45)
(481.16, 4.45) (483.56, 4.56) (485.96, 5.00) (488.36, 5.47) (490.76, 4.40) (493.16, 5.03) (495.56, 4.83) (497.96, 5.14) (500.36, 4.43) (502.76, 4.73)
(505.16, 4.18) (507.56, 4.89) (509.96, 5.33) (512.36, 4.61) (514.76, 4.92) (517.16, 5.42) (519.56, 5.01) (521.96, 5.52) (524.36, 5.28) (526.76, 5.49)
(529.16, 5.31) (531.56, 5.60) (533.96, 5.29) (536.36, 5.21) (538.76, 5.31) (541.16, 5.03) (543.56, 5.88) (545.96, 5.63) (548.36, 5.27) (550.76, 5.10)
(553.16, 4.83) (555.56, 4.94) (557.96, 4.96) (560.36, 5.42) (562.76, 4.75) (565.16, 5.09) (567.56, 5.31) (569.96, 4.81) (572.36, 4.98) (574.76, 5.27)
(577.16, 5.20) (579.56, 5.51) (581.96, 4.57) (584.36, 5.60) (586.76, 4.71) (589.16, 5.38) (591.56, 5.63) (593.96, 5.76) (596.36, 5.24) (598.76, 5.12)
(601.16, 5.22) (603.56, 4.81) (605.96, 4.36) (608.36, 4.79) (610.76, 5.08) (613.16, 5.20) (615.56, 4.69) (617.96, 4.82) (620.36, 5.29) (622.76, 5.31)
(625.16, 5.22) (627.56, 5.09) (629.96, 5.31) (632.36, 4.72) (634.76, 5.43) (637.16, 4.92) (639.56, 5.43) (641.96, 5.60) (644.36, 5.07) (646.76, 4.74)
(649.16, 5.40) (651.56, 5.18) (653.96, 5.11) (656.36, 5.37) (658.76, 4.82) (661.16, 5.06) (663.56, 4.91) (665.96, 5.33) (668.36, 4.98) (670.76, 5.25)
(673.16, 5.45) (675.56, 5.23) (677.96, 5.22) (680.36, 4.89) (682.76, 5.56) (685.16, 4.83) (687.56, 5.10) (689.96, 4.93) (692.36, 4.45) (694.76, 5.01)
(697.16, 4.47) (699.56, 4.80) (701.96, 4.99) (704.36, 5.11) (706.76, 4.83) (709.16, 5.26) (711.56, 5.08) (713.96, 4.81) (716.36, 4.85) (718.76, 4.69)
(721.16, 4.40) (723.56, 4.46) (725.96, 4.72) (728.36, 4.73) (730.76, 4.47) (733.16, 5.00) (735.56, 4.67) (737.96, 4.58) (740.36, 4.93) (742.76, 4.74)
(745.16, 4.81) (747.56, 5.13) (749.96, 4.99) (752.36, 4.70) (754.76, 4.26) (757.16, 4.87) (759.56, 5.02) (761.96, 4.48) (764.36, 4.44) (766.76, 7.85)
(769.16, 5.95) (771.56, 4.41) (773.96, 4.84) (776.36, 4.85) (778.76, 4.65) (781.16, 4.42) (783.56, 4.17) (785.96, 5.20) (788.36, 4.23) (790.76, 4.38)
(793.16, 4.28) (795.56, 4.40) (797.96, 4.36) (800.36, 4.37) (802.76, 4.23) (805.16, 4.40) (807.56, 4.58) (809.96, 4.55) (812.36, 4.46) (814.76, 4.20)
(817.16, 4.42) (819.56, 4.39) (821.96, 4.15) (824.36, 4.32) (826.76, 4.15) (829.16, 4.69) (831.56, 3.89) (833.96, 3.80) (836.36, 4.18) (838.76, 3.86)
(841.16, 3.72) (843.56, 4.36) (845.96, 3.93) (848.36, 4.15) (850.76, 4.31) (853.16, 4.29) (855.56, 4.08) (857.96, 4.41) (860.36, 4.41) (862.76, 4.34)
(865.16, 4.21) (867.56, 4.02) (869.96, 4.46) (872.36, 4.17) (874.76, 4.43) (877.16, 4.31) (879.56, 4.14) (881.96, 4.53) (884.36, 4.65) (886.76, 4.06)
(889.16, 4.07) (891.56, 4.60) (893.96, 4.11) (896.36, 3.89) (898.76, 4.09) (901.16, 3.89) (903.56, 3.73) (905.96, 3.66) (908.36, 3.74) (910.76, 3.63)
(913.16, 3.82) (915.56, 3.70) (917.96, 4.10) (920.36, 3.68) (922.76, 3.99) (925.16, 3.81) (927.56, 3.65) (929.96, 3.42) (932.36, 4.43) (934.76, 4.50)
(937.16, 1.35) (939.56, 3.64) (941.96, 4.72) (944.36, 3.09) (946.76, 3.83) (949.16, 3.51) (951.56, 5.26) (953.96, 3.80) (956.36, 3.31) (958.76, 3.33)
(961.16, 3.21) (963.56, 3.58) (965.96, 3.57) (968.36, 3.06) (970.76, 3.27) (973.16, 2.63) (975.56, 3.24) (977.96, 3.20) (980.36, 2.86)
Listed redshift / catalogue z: 0.17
